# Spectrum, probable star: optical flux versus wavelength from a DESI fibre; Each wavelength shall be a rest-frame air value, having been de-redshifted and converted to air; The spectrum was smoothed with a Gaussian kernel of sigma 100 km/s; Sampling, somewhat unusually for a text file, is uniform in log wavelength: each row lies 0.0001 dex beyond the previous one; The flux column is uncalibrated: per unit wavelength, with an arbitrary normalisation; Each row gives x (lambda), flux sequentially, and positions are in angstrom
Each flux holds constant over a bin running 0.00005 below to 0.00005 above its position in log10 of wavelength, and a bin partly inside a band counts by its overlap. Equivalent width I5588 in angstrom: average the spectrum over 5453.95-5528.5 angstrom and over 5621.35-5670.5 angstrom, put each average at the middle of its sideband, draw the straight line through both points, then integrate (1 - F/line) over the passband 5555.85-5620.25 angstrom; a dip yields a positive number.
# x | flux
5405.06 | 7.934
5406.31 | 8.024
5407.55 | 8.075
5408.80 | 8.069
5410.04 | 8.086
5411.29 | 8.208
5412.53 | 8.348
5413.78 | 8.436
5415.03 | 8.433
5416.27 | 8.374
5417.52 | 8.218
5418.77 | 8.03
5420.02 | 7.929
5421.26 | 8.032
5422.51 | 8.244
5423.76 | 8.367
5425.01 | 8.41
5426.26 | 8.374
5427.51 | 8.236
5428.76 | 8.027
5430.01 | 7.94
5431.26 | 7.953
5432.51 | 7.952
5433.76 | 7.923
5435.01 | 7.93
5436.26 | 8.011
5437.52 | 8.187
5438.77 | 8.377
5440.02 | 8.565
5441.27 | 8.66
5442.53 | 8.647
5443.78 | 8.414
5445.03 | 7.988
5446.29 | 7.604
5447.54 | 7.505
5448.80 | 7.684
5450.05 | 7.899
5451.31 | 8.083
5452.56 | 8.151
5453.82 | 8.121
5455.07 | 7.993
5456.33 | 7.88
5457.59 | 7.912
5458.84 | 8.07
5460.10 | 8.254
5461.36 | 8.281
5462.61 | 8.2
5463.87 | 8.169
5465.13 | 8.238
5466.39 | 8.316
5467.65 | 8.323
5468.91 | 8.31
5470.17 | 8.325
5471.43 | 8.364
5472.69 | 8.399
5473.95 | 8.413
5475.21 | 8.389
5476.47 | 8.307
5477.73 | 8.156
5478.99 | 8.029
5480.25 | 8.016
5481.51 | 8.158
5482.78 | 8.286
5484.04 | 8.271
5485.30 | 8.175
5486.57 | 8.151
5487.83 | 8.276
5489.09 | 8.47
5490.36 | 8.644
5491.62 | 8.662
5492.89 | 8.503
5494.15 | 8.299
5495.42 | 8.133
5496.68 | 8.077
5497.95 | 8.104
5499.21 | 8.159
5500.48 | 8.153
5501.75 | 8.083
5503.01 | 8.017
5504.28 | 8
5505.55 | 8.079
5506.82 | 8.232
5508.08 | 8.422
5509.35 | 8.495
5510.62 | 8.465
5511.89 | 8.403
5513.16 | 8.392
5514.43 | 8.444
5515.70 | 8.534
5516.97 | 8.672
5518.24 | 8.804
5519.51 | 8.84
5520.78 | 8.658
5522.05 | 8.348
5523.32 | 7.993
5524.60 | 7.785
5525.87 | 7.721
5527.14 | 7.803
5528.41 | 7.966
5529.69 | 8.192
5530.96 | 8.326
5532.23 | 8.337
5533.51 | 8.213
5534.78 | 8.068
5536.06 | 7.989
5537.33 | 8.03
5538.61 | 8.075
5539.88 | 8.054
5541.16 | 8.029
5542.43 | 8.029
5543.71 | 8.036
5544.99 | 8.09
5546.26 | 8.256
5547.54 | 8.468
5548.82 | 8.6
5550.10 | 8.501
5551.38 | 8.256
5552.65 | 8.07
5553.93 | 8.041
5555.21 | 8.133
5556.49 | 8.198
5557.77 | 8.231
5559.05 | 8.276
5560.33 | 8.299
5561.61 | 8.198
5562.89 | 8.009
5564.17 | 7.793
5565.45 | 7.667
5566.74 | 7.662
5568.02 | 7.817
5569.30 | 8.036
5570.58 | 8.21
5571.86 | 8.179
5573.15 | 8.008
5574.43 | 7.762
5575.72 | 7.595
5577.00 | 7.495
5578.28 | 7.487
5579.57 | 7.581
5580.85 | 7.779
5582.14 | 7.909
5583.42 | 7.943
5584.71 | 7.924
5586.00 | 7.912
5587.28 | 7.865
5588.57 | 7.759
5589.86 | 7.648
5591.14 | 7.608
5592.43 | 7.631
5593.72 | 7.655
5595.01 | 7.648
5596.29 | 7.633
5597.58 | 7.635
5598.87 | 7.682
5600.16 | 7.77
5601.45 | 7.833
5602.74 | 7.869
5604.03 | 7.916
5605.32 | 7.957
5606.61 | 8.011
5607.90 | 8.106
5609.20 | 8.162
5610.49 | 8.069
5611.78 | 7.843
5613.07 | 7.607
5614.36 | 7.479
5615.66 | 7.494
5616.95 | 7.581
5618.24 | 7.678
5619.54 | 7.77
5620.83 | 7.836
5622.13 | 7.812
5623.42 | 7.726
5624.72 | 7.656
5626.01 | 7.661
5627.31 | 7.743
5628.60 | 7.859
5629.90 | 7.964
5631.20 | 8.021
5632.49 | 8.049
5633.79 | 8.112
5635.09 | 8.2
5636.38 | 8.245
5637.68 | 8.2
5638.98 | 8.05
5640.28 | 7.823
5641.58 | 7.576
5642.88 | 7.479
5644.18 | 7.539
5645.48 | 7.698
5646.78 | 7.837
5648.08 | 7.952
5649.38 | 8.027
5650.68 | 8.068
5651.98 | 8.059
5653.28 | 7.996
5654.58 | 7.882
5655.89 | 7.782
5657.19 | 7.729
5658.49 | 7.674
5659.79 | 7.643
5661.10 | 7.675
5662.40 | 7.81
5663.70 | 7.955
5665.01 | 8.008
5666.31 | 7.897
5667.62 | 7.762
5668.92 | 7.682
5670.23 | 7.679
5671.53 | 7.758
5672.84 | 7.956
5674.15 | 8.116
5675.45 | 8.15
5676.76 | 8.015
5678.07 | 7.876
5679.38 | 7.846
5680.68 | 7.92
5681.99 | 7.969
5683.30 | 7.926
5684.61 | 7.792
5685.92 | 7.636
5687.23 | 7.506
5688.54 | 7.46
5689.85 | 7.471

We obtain 1.4 angstrom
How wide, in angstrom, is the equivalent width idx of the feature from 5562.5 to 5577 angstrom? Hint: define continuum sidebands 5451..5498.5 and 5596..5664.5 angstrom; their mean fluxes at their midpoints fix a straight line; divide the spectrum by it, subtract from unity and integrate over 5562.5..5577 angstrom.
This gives 0.2 angstrom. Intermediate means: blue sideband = 8.24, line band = 7.86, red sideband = 7.84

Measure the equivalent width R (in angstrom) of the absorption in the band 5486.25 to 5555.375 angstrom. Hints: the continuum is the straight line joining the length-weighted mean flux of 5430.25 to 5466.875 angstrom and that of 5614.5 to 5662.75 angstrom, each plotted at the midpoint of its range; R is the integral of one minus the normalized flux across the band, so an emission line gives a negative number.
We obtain -2.2 angstrom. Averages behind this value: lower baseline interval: 8.1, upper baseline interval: 7.83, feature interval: 8.25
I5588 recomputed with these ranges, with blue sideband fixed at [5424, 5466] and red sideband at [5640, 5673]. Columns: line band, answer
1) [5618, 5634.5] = 0.0 angstrom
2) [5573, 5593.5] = 0.5 angstrom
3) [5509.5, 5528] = -0.8 angstrom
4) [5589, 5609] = 0.3 angstrom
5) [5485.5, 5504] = -0.5 angstrom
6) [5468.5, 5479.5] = -0.3 angstrom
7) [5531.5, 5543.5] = -0.2 angstrom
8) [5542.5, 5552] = -0.4 angstrom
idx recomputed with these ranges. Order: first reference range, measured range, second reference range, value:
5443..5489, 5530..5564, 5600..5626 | -0.9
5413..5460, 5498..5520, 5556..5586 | -0.9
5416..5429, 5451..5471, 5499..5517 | 0.2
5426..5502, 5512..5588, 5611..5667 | -0.8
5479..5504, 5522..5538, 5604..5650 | 0.2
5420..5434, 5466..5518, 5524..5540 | -1.4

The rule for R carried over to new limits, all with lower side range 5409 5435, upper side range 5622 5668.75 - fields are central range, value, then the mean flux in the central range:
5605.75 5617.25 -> 0.12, 7.83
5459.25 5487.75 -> -0.53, 8.25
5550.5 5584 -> 0.09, 7.95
